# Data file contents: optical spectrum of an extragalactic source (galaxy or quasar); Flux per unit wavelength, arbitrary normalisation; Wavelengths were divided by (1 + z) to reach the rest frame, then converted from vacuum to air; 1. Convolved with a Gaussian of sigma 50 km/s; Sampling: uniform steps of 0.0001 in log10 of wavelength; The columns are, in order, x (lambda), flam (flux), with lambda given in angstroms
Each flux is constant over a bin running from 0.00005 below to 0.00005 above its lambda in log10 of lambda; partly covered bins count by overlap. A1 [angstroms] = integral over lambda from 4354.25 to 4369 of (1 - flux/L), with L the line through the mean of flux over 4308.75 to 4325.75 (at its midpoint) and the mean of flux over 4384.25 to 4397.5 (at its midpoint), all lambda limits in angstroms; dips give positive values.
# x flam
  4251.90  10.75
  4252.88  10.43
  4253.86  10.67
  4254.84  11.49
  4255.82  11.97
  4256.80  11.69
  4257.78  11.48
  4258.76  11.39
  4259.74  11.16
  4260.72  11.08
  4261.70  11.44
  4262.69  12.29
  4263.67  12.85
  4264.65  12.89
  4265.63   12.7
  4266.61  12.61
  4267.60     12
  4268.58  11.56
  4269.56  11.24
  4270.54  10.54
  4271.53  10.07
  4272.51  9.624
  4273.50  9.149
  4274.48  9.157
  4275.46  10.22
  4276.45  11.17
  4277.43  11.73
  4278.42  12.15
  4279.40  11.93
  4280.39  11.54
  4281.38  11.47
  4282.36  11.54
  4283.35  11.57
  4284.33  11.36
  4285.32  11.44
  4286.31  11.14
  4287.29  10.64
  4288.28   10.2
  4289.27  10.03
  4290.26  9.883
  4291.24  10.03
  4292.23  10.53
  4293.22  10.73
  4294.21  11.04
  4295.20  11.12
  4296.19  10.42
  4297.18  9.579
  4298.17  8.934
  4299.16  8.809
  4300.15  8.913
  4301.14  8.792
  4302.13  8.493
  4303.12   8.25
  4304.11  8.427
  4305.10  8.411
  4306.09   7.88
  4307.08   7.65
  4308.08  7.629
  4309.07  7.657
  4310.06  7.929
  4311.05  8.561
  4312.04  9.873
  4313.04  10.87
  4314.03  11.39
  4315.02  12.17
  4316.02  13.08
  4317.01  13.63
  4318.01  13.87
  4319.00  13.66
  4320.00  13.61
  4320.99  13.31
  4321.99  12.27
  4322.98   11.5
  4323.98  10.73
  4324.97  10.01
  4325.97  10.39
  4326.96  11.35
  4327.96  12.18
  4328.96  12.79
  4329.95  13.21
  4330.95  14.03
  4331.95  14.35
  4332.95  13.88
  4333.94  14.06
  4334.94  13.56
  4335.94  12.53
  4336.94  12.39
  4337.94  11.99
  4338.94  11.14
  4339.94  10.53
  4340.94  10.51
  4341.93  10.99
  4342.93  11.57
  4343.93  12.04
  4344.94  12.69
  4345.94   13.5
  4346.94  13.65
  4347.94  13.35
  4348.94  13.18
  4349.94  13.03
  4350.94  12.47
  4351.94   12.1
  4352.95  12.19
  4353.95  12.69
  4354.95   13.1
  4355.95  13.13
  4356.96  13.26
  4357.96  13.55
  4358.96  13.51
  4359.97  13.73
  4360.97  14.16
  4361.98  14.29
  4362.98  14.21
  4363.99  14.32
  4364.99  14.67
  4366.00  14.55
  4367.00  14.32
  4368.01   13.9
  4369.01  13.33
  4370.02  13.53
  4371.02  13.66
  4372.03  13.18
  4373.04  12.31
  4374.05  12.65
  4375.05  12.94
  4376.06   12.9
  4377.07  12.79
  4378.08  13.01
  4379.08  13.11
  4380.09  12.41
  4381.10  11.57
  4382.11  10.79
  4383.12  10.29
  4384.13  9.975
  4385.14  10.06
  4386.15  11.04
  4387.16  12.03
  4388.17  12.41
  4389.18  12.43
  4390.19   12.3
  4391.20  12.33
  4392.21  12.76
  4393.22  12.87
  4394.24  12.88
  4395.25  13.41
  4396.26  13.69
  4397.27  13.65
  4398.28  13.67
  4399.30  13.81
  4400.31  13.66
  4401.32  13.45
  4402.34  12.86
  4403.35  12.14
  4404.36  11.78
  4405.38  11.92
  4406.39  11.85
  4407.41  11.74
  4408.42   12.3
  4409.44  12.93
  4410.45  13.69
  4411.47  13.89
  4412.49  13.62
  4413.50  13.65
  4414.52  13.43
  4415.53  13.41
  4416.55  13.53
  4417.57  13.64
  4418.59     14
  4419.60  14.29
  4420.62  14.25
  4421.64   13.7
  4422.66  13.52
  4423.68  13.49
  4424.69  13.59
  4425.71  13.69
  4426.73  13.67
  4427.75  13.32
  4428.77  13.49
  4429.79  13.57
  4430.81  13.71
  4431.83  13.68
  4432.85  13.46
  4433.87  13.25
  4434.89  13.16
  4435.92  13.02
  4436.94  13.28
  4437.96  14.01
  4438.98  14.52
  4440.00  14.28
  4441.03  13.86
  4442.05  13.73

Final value -2.3 angstroms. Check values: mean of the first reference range 11.4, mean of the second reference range 12.4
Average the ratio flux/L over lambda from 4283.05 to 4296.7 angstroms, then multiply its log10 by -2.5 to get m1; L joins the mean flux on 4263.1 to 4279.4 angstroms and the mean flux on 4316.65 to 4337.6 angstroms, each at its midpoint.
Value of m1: 0.10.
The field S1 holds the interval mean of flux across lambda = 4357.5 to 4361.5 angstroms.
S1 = 13.7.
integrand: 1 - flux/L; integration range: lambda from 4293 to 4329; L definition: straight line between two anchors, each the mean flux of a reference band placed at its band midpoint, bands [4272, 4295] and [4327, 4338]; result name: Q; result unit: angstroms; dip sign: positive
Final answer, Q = 5.2 angstroms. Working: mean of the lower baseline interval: 10.8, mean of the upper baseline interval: 13.1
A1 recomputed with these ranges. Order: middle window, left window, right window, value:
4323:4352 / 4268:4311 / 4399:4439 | -2.85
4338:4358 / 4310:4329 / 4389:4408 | -0.47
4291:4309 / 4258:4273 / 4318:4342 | 4.24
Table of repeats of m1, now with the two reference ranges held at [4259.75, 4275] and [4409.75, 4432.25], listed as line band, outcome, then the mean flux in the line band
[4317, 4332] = -0.03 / 12.5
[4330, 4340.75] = -0.04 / 12.8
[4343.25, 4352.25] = -0.03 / 12.9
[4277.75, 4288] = 0.01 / 11.5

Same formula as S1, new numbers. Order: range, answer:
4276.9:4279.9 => 11.9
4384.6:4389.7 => 11.6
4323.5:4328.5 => 10.9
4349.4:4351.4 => 12.8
